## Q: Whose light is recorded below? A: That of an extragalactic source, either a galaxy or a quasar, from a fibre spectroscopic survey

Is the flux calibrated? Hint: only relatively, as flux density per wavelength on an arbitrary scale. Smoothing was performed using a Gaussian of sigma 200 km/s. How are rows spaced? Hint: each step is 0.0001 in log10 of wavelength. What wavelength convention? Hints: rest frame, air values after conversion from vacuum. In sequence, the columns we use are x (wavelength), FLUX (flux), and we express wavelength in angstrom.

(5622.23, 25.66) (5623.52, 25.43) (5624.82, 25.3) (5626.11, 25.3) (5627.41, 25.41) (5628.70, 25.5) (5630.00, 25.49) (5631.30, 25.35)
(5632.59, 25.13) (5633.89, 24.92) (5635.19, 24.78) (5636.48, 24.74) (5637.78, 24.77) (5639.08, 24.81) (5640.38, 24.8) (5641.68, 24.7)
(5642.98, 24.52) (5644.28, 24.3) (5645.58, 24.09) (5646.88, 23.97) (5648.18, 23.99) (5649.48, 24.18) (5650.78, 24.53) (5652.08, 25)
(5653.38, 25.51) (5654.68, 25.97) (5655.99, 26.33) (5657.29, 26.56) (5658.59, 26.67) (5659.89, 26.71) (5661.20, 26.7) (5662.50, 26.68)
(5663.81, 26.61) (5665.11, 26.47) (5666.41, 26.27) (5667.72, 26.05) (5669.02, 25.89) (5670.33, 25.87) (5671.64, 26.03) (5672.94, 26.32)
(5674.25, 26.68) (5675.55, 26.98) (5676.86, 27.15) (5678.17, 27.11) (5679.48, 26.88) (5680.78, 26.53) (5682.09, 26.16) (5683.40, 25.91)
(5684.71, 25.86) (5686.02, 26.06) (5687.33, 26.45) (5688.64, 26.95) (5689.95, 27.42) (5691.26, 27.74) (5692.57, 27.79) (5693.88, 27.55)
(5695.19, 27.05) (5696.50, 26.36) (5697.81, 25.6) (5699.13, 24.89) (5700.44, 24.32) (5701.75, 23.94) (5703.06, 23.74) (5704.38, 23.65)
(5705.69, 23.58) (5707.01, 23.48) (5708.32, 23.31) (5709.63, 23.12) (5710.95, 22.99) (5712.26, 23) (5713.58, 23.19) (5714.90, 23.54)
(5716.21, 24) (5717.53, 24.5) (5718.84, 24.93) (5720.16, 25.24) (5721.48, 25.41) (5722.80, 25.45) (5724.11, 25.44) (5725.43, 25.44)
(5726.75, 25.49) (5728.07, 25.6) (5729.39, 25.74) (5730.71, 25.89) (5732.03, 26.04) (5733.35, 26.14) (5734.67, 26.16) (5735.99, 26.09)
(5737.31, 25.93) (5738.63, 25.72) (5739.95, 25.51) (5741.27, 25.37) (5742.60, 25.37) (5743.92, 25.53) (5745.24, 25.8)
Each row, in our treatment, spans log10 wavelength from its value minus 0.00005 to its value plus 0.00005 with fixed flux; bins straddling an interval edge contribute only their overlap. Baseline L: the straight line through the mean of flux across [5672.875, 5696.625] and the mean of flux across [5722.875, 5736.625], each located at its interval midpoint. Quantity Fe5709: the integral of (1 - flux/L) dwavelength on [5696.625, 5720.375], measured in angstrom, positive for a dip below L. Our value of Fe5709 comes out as 2.08 angstrom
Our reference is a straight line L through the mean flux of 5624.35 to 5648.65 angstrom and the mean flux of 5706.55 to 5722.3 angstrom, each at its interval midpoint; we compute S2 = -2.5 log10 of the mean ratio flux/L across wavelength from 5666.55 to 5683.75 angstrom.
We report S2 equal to -0.09 mag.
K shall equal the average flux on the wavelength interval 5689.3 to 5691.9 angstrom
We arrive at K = 27.6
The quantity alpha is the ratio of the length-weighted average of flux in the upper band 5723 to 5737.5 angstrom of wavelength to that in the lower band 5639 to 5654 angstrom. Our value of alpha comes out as 1.05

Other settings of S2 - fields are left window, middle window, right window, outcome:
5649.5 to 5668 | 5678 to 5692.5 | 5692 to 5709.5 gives -0.05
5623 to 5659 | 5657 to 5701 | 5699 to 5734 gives -0.07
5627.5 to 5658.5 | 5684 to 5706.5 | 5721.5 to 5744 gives -0.02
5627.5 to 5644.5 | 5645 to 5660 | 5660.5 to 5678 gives 0.02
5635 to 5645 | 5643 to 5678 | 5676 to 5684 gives -0.01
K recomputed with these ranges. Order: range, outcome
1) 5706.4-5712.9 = 23.2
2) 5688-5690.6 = 27.2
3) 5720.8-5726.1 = 25.4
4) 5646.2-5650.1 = 24.1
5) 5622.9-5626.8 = 25.3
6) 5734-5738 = 26.1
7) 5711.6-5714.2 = 23.1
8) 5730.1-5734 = 26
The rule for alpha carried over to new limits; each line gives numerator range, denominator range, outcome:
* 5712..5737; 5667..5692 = 0.95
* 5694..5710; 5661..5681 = 0.93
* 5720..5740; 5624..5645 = 1.03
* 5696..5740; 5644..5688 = 0.95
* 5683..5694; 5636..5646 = 1.09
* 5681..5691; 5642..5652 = 1.09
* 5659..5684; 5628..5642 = 1.06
